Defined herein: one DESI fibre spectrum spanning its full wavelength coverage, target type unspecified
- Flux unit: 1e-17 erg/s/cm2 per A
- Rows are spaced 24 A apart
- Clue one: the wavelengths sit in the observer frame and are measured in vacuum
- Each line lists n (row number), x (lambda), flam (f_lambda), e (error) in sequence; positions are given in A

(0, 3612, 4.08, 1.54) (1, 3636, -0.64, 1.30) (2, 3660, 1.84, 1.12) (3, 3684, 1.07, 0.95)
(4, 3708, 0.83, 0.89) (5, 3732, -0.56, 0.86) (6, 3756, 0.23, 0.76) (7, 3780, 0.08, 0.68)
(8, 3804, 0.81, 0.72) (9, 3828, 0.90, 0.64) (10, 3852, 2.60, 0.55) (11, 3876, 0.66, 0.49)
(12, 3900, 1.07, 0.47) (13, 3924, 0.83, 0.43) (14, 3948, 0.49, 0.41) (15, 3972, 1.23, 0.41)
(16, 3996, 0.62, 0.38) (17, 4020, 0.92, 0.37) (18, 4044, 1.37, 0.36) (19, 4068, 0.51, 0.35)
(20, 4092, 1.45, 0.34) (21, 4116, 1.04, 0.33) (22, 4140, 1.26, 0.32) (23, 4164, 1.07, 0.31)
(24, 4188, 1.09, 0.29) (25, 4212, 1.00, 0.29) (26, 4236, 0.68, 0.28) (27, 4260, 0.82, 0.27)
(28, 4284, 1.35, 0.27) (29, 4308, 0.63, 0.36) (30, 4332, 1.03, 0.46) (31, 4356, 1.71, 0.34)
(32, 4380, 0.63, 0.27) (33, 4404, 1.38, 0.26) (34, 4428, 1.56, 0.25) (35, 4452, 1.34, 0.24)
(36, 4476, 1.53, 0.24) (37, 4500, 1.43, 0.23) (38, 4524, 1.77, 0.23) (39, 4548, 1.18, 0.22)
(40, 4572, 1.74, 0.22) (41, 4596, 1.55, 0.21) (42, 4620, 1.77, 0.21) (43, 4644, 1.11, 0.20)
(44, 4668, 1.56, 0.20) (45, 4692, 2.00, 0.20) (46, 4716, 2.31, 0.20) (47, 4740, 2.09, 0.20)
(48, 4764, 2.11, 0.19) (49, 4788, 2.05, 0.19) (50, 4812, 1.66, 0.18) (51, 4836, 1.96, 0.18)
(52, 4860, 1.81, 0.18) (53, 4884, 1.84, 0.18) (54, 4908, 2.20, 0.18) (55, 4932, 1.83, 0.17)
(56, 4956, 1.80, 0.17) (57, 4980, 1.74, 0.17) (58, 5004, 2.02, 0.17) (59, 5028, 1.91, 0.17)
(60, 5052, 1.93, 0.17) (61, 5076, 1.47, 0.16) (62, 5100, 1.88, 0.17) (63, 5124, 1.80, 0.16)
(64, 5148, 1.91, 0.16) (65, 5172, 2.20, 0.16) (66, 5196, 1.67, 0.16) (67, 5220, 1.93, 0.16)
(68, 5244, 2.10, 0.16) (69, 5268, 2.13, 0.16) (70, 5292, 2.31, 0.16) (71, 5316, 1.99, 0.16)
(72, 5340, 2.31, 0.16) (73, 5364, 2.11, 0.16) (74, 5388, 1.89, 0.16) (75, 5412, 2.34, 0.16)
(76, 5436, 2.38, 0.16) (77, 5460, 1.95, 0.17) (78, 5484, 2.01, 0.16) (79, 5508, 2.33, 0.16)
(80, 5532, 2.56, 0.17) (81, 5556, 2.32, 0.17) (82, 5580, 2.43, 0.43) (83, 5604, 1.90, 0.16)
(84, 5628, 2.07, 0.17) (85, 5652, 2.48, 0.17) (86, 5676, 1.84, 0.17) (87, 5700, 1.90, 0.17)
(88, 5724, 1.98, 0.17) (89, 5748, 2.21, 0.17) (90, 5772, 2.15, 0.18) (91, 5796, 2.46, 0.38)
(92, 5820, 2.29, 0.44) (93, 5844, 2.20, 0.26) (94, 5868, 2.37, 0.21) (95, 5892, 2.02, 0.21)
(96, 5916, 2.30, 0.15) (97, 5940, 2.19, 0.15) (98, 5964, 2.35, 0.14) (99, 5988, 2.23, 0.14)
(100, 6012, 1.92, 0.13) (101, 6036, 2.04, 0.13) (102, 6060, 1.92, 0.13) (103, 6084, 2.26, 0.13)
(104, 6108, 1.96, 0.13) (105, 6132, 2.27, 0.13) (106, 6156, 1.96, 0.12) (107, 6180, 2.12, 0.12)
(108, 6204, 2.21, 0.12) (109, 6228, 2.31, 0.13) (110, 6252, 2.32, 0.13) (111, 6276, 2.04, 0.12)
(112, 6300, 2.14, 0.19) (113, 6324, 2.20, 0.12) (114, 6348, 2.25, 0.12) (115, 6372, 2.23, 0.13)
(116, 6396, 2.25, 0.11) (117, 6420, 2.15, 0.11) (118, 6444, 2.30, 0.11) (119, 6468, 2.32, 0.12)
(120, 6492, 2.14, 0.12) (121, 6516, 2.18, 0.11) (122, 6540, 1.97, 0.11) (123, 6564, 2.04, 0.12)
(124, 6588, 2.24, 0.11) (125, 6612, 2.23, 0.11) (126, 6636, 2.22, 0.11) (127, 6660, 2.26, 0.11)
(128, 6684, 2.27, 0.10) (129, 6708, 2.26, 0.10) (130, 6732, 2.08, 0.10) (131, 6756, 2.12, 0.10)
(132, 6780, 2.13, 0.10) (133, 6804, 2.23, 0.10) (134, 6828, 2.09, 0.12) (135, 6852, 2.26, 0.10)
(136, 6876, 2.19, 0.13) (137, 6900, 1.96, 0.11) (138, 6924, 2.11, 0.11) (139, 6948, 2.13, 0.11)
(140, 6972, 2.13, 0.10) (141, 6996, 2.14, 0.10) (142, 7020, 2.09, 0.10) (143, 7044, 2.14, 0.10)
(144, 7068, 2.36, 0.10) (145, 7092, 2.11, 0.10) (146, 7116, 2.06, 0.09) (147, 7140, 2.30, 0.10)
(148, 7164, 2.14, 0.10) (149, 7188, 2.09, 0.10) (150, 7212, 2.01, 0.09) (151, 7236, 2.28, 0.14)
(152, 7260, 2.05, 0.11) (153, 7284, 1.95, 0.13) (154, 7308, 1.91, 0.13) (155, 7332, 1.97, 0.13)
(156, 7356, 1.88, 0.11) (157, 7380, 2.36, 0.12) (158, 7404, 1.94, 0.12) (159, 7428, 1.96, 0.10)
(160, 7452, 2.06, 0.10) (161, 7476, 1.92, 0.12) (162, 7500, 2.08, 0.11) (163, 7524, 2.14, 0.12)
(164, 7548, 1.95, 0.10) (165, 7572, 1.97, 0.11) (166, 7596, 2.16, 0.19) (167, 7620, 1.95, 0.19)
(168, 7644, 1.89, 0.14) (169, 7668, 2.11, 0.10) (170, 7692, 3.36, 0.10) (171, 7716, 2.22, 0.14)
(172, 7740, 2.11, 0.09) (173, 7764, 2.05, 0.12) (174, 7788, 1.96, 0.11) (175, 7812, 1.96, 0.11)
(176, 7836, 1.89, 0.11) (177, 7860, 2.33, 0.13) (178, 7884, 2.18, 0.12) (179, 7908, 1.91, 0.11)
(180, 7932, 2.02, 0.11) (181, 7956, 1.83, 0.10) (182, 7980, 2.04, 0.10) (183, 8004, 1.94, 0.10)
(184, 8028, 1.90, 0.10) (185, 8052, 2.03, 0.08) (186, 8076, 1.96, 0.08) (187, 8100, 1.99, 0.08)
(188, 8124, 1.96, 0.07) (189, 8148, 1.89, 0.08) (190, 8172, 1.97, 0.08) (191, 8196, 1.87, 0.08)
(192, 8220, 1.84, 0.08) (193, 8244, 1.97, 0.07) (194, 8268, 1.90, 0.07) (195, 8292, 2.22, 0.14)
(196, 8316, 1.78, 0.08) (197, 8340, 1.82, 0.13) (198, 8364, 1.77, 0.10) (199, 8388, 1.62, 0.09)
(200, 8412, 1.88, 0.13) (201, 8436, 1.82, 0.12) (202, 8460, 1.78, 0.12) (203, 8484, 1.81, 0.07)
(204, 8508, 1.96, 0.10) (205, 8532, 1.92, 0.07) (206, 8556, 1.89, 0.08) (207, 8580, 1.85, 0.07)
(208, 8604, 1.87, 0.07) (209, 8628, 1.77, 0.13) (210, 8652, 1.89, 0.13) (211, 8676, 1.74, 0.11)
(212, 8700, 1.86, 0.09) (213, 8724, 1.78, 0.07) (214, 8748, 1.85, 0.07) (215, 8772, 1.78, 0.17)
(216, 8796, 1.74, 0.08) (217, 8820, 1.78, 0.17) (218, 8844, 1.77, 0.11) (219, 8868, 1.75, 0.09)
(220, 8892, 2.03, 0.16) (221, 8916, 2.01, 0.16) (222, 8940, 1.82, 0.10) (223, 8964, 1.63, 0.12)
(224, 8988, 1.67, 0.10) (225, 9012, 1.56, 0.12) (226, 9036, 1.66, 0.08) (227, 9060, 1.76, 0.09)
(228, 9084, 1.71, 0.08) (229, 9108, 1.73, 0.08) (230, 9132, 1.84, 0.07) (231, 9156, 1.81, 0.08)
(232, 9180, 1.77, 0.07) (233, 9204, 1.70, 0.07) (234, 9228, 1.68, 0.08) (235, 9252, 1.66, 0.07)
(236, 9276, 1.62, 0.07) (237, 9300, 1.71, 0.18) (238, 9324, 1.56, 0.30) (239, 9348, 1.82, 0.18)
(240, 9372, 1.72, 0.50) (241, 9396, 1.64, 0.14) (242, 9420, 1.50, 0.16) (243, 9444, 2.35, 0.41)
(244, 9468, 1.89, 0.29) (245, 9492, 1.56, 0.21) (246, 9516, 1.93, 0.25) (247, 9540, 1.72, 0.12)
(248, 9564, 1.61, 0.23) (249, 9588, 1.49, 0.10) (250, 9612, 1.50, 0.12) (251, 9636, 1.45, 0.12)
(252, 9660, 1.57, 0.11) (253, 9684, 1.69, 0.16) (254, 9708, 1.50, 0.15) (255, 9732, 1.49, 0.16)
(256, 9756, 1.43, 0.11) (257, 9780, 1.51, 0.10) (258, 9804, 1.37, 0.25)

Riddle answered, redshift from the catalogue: 0.17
